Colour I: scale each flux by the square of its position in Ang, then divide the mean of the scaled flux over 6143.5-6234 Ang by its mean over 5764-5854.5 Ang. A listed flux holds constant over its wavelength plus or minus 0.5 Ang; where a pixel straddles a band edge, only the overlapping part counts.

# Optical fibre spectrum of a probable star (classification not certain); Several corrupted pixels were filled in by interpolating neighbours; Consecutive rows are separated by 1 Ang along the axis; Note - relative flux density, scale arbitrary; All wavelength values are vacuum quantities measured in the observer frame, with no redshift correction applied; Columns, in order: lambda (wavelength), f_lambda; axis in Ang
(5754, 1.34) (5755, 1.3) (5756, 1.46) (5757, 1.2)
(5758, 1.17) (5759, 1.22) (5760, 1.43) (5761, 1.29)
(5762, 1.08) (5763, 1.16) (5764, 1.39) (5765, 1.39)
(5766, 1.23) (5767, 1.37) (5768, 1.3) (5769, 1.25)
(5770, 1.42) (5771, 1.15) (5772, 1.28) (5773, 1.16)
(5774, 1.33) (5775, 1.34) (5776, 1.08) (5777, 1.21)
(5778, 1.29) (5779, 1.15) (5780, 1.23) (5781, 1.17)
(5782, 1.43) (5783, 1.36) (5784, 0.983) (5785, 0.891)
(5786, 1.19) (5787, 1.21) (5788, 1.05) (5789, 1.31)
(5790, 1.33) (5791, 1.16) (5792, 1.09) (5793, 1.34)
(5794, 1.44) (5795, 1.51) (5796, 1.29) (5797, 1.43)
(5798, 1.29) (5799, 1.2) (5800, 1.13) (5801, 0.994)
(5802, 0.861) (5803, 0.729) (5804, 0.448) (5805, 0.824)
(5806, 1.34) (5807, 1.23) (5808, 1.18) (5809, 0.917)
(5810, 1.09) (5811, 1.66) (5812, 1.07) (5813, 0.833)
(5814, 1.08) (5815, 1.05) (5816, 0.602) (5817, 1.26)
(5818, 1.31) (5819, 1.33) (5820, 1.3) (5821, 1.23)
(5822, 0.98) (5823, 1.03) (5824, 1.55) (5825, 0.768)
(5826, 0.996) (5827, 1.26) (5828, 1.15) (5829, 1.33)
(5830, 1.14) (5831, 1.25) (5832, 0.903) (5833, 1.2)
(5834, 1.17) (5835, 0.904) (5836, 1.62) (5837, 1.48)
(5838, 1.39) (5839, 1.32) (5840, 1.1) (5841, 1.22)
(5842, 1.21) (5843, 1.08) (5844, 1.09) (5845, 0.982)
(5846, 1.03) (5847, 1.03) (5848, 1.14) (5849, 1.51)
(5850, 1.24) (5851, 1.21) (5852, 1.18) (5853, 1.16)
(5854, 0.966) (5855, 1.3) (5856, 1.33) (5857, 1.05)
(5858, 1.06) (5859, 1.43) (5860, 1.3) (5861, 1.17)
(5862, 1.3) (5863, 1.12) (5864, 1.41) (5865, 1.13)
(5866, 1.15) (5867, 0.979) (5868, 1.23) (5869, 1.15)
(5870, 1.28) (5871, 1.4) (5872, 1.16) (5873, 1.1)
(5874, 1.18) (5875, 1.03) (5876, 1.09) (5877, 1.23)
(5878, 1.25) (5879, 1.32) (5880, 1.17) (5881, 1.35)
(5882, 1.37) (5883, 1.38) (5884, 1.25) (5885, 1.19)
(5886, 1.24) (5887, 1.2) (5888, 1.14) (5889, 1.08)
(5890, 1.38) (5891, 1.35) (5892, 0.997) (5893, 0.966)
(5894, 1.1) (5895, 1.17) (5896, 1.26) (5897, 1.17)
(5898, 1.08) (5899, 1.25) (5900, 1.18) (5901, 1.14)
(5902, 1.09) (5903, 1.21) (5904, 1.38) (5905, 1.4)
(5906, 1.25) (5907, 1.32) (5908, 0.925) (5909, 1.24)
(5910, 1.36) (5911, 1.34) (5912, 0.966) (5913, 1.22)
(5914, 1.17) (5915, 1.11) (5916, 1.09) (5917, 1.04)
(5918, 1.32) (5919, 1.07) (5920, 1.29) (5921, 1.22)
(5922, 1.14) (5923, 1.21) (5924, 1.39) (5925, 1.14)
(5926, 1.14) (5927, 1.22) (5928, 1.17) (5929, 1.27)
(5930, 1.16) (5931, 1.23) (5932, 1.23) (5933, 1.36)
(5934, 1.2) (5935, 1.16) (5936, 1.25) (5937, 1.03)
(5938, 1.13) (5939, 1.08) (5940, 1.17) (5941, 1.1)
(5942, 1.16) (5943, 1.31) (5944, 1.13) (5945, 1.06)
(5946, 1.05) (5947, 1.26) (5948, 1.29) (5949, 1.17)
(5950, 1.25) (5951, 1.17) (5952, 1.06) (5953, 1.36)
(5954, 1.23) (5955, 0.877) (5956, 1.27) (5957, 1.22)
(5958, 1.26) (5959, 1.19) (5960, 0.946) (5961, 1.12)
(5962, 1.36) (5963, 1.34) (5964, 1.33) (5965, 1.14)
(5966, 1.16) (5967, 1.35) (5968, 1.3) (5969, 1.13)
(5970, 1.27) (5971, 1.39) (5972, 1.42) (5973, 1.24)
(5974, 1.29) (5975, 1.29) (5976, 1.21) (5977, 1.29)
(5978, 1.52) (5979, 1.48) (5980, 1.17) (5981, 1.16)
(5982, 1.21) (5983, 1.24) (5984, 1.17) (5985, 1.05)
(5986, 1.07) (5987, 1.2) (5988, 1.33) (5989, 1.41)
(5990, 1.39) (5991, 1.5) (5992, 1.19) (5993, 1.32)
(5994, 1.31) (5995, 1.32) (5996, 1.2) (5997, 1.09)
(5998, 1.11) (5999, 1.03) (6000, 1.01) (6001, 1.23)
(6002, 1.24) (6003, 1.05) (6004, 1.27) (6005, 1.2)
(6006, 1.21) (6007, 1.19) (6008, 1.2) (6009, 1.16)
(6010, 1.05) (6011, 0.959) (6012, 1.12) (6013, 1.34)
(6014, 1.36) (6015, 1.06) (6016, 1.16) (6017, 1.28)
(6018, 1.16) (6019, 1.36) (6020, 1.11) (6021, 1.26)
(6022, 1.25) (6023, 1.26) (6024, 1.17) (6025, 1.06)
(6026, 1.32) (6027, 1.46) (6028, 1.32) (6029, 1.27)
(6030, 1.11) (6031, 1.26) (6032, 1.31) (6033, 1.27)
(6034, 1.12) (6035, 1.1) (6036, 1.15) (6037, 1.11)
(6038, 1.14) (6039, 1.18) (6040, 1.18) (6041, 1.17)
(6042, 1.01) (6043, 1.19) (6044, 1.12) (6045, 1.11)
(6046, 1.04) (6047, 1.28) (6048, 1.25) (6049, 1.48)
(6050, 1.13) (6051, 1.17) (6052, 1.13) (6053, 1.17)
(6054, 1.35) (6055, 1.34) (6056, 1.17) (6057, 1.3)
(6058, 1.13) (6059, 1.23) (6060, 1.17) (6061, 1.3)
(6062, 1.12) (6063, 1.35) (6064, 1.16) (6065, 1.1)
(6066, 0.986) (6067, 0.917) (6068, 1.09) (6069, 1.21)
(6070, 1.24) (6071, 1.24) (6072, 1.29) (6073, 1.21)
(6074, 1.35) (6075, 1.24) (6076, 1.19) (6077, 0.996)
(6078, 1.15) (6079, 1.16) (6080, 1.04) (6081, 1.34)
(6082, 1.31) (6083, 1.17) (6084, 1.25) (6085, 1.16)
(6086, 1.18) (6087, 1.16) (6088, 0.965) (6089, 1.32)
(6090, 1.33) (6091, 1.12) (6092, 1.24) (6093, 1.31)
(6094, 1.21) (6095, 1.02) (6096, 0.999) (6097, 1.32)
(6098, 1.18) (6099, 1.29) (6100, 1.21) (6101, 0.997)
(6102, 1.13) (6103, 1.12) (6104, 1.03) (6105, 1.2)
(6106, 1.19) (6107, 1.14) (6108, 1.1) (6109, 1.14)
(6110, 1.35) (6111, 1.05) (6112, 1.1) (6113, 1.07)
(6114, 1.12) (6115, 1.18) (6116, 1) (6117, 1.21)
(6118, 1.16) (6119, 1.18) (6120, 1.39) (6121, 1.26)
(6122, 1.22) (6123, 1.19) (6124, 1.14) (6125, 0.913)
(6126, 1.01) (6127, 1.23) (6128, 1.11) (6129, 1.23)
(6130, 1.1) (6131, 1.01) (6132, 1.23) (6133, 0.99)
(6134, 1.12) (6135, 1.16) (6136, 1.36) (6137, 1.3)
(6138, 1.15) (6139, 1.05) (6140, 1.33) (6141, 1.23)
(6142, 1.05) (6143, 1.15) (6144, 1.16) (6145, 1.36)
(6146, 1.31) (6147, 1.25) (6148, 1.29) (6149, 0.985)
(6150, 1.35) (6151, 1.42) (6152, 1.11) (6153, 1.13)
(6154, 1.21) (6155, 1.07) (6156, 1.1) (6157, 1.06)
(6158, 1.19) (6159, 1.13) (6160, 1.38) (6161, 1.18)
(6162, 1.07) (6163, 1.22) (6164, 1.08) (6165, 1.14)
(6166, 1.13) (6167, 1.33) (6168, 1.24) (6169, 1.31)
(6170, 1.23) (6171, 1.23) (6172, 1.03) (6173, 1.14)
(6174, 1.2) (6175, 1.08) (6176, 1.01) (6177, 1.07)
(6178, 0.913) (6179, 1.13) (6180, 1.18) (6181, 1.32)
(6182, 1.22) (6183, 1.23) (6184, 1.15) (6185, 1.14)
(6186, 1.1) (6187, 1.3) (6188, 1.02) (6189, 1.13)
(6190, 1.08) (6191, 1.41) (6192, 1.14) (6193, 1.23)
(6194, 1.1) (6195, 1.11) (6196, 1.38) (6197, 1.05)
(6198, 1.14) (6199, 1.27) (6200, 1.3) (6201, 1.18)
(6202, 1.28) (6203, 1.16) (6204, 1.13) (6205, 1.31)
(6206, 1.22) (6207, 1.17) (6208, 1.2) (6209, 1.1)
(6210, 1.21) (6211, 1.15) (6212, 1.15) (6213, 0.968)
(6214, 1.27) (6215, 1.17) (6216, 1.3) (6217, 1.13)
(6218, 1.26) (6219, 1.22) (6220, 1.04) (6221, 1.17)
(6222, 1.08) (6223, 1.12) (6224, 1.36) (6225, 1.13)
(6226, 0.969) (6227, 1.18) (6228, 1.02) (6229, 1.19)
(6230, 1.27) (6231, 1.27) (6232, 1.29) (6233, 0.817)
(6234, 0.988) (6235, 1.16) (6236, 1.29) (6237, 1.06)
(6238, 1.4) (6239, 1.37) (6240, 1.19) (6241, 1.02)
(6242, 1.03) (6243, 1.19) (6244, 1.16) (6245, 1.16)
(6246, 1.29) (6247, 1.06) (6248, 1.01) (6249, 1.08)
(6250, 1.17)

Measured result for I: 1.1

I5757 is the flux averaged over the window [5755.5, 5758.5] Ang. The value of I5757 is 1.28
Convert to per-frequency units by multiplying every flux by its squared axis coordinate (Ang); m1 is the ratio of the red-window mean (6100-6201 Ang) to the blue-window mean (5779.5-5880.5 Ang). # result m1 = 1.11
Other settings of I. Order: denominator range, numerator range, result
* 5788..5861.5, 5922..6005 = 1.09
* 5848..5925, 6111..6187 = 1.06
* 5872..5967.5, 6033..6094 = 1.04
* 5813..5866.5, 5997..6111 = 1.08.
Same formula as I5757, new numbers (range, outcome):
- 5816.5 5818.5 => 1.29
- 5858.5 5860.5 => 1.36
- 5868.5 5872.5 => 1.25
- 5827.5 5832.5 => 1.15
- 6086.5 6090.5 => 1.19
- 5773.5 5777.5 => 1.24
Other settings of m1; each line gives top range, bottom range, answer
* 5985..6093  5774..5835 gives 1.13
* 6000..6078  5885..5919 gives 1.05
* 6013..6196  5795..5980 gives 1.07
